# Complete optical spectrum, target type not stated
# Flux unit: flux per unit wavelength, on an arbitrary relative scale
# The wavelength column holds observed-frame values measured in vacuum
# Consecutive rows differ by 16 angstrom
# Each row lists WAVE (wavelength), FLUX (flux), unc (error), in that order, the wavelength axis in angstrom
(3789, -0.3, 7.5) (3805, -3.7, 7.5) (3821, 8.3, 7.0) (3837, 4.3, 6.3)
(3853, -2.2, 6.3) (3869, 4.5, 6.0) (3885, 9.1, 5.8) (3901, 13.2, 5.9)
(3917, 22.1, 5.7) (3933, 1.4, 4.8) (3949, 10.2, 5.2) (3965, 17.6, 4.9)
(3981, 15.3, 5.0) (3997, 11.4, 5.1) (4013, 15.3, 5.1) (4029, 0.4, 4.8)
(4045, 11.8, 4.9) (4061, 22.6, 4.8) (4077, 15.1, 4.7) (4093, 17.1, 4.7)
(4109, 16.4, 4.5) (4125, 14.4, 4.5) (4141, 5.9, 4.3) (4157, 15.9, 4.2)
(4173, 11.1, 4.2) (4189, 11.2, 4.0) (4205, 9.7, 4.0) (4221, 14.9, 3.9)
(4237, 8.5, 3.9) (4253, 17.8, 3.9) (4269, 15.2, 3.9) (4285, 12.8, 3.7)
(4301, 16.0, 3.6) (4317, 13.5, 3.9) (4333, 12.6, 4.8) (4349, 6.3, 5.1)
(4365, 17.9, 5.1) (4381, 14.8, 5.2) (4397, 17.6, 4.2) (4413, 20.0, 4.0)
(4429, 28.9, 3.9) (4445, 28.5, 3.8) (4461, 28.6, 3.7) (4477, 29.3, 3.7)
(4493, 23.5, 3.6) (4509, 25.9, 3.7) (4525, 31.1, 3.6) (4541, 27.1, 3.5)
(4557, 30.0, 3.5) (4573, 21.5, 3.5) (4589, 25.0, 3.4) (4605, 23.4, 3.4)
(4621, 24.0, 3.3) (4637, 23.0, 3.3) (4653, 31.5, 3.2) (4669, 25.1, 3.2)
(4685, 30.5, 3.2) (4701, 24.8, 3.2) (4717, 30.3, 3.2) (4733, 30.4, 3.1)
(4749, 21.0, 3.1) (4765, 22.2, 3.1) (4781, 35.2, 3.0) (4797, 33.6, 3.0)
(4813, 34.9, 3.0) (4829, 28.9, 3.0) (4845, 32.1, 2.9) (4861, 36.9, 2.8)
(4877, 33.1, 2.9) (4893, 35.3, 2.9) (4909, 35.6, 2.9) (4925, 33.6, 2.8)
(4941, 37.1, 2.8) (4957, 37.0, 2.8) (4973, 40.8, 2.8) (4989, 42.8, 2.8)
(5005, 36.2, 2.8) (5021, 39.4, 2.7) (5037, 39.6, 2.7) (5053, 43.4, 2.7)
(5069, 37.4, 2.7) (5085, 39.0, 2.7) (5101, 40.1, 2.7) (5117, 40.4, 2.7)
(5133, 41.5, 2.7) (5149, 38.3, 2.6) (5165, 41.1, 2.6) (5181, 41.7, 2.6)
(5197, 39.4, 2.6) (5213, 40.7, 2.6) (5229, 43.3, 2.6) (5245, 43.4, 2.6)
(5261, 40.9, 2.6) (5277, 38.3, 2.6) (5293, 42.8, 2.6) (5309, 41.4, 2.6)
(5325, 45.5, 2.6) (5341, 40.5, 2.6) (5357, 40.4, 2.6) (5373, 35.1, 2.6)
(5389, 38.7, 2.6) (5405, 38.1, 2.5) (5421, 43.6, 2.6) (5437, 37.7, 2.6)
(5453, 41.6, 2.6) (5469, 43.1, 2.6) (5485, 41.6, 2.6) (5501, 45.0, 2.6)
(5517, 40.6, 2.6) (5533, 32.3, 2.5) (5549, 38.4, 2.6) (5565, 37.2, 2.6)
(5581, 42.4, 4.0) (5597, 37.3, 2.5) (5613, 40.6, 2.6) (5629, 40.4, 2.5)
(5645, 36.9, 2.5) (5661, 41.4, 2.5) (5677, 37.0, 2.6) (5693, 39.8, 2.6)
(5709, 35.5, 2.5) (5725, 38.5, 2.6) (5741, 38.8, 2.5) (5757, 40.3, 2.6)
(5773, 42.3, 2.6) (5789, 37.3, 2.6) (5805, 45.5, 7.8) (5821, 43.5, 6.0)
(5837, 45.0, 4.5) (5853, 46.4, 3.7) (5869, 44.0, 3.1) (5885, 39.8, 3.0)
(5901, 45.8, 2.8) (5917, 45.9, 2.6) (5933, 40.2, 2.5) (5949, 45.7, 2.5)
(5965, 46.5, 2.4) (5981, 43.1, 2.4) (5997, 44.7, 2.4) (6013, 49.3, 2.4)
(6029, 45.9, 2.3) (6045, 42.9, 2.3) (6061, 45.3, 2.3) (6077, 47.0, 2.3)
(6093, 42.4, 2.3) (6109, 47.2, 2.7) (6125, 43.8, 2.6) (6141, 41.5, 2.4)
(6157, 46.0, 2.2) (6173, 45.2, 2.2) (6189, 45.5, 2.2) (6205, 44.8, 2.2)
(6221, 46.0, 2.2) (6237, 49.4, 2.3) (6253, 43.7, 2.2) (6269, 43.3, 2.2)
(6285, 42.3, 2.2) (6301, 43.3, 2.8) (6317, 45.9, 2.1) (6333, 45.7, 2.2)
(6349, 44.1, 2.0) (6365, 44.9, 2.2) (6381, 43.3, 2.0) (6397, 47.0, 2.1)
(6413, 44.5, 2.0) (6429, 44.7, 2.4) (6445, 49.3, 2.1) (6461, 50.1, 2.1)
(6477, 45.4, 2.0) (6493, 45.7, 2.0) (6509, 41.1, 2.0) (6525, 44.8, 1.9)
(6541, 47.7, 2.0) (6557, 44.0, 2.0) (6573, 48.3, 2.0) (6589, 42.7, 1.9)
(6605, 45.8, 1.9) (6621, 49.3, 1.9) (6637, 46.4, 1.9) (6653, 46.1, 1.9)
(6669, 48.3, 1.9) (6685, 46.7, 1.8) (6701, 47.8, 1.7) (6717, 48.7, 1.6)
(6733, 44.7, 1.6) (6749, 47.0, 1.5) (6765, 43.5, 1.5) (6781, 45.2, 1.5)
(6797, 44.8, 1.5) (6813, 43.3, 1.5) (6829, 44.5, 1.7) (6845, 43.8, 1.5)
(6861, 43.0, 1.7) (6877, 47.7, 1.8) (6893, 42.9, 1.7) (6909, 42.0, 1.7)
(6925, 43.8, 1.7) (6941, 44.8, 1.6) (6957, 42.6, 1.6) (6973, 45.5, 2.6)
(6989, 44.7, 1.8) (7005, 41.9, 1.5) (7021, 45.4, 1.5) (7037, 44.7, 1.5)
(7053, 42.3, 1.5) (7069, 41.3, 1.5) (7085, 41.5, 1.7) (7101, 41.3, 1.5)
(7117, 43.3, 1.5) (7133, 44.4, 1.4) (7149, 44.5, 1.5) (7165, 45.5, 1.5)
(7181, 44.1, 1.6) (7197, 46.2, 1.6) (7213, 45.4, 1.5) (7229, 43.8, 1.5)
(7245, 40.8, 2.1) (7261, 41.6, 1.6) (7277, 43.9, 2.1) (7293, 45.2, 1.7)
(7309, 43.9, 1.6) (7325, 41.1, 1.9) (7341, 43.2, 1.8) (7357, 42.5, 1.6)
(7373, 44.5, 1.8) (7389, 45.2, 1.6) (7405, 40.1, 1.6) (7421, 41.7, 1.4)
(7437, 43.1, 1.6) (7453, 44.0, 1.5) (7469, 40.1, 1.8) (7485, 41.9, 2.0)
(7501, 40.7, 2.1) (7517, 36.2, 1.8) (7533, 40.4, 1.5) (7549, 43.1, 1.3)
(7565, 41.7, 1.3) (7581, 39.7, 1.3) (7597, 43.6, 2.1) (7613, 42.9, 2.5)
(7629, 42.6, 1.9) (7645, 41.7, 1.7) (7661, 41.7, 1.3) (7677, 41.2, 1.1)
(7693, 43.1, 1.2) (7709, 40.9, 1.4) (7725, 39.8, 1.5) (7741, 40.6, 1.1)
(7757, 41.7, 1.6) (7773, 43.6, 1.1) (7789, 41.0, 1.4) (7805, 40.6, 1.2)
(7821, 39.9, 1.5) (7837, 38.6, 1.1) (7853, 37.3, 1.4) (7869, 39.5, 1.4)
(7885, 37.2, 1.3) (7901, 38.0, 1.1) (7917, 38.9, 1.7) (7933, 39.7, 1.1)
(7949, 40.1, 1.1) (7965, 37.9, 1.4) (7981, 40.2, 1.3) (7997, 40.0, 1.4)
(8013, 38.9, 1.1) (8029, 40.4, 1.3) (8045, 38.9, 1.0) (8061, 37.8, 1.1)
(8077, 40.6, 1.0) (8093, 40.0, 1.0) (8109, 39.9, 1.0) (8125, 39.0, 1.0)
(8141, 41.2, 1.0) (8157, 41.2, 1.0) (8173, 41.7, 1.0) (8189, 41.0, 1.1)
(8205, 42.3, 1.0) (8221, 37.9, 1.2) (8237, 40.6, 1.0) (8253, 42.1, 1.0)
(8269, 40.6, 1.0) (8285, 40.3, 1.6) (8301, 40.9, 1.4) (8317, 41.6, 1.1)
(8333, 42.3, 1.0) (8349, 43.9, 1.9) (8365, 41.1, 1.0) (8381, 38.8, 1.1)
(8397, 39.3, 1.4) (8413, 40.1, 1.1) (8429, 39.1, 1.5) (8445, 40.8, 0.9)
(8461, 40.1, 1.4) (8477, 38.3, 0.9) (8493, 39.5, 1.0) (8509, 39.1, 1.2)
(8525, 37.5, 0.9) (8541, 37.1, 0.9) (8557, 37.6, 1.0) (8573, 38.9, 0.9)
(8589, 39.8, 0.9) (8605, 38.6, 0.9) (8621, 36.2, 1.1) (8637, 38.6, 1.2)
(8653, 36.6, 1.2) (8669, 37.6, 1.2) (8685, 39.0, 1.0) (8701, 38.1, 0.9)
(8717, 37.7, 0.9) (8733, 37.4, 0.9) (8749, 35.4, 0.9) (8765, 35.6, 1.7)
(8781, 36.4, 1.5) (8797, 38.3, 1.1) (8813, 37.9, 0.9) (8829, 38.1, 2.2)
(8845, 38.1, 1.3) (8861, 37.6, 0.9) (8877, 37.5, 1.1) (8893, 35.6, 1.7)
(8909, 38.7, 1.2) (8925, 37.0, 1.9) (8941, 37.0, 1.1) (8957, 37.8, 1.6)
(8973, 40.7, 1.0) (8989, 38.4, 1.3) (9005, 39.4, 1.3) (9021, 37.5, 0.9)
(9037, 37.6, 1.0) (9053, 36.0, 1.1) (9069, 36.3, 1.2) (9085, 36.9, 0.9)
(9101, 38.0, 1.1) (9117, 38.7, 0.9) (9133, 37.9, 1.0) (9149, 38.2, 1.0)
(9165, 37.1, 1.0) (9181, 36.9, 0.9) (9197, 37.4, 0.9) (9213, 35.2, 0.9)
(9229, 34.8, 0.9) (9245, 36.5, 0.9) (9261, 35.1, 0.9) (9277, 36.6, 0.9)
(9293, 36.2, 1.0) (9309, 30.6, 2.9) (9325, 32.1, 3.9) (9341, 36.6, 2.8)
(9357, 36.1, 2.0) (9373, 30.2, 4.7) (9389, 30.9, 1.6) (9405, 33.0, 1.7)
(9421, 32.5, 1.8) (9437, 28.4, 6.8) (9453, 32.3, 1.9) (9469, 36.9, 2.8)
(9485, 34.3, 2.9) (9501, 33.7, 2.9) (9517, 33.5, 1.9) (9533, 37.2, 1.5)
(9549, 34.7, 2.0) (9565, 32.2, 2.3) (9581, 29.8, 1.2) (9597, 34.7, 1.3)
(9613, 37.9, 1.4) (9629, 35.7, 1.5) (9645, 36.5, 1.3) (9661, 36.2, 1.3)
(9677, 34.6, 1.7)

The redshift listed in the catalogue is 0.10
